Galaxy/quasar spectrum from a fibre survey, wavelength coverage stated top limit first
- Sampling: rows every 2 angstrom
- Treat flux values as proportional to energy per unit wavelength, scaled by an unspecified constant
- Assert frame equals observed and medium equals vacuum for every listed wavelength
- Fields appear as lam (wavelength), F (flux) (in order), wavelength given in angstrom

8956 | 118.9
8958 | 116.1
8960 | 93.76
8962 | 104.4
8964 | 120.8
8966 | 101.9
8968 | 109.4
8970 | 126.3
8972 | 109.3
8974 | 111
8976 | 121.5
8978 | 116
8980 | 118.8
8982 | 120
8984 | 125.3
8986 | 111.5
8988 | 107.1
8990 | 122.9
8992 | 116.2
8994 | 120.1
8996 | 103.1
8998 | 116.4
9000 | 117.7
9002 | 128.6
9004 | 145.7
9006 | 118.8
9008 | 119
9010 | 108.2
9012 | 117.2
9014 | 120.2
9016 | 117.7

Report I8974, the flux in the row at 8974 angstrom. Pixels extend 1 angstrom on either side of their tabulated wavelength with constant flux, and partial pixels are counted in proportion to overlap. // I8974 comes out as 111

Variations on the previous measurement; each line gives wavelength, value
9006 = 118.8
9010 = 108.2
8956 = 118.9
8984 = 125.3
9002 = 128.6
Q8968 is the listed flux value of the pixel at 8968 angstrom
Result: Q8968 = 109.4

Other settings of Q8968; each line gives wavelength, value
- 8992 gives 116.2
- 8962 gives 104.4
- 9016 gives 117.7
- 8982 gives 120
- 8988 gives 107.1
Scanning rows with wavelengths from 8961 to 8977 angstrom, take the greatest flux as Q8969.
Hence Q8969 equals 126.3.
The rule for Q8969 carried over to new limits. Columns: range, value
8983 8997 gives 125.3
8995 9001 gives 117.7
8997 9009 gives 145.7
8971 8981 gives 121.5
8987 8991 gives 122.9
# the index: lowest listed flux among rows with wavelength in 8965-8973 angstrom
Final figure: 101.9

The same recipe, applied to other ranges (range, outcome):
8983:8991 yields 107.1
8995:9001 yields 103.1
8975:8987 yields 111.5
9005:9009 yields 118.8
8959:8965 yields 93.76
